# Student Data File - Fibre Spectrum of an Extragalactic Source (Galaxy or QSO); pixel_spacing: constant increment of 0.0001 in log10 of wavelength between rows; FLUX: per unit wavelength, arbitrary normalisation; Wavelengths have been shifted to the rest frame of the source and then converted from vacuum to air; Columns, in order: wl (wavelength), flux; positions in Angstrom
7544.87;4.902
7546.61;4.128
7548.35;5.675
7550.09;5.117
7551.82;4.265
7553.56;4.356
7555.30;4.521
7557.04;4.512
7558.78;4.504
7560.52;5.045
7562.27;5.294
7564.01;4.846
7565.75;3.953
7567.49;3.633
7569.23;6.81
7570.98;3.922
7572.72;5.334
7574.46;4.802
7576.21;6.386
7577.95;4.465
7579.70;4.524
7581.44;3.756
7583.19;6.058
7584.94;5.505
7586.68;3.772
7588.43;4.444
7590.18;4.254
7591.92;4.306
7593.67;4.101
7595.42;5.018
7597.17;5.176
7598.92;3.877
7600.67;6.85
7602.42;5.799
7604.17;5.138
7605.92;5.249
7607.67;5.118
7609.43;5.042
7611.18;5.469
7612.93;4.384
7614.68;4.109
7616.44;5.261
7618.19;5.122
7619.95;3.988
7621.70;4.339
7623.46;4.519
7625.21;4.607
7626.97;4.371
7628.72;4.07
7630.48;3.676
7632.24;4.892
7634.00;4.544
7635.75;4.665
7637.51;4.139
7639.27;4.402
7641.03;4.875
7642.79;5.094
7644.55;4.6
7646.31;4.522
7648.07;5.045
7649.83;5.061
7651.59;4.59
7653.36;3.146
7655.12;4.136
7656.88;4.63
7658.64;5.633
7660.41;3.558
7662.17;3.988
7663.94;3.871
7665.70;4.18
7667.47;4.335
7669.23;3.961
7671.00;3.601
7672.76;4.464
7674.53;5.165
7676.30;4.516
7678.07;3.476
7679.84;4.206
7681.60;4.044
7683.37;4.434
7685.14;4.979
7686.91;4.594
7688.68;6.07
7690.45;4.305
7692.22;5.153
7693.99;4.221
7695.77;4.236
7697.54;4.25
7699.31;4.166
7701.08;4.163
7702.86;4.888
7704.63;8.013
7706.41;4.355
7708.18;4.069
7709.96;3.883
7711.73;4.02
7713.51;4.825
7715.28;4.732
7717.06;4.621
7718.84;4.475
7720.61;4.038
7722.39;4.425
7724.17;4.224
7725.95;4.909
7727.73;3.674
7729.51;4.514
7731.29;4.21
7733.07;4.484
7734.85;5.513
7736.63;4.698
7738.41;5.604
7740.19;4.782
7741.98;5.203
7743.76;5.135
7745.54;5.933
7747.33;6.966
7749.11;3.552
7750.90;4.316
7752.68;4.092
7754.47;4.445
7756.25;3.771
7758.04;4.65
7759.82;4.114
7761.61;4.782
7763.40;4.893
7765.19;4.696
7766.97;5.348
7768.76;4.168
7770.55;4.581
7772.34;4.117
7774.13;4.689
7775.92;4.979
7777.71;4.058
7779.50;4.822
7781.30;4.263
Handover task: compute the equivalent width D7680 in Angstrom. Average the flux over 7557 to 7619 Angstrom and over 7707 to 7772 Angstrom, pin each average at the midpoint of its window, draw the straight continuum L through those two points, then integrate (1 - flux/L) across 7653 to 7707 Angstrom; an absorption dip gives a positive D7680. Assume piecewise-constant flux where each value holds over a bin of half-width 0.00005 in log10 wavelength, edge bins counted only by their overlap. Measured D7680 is 2.6 Angstrom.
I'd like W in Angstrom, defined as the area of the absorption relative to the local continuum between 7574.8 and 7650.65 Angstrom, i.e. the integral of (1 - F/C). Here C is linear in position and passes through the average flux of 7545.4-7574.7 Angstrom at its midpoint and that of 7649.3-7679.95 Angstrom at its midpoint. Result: -4.46 Angstrom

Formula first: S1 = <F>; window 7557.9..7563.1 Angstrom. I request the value 4.94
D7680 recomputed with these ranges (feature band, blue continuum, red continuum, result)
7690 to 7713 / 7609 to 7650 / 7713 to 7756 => 0.36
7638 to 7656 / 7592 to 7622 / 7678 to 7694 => 0.91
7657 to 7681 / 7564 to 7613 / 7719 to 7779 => 2.72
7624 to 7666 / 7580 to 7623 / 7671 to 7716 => 2.53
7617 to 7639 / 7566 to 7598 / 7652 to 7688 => 0.41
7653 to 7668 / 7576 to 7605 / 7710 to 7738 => 1.54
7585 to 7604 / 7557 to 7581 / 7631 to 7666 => -0.31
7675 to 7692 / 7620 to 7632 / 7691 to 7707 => 0.56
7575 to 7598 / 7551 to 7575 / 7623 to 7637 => -0.76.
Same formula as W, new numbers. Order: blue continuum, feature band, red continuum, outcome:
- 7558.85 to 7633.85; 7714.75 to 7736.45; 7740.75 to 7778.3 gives 1.0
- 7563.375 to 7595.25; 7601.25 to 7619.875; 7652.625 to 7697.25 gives -1.8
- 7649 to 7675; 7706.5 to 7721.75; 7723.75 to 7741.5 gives 0.8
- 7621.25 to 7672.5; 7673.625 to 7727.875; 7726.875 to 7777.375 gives -0.2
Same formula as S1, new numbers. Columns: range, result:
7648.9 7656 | 4.24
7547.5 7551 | 5.39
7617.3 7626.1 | 4.52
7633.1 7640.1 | 4.44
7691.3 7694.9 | 4.67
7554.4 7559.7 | 4.52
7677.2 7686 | 4.23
